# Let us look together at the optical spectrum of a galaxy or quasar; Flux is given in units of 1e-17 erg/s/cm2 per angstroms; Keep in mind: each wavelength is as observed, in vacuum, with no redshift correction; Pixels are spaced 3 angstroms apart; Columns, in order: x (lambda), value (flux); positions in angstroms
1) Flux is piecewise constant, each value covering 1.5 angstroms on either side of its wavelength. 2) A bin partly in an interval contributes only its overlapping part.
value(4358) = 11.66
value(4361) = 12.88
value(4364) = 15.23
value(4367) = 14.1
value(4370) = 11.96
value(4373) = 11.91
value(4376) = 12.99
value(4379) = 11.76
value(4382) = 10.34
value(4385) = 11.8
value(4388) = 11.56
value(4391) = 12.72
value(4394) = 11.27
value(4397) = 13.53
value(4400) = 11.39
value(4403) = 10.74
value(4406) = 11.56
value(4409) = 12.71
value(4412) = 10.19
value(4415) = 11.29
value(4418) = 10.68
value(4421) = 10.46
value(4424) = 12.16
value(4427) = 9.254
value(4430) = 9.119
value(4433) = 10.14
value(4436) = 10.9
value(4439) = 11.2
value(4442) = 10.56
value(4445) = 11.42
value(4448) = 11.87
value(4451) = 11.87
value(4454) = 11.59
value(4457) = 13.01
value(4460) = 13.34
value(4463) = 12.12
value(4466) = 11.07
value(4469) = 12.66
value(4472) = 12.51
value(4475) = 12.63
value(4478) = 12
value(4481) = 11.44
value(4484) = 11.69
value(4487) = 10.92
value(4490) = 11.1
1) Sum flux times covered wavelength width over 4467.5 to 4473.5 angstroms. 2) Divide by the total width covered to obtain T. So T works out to 12.6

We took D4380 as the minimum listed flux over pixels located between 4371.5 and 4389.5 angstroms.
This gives 10.34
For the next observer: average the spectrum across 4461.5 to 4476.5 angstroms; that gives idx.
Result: 12.2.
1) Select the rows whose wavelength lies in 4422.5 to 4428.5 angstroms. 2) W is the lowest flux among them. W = 9.254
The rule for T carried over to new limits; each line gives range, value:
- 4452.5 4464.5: 12.5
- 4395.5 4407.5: 11.8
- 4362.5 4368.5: 14.7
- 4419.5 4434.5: 10.2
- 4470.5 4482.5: 12.1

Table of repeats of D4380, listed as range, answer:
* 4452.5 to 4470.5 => 11.07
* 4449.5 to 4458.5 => 11.59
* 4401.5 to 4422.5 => 10.19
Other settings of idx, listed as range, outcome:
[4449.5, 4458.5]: 12.2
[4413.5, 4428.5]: 10.8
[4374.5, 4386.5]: 11.7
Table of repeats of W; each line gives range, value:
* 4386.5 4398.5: 11.27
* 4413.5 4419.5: 10.68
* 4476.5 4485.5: 11.44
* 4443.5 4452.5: 11.42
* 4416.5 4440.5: 9.119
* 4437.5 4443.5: 10.56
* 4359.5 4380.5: 11.76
